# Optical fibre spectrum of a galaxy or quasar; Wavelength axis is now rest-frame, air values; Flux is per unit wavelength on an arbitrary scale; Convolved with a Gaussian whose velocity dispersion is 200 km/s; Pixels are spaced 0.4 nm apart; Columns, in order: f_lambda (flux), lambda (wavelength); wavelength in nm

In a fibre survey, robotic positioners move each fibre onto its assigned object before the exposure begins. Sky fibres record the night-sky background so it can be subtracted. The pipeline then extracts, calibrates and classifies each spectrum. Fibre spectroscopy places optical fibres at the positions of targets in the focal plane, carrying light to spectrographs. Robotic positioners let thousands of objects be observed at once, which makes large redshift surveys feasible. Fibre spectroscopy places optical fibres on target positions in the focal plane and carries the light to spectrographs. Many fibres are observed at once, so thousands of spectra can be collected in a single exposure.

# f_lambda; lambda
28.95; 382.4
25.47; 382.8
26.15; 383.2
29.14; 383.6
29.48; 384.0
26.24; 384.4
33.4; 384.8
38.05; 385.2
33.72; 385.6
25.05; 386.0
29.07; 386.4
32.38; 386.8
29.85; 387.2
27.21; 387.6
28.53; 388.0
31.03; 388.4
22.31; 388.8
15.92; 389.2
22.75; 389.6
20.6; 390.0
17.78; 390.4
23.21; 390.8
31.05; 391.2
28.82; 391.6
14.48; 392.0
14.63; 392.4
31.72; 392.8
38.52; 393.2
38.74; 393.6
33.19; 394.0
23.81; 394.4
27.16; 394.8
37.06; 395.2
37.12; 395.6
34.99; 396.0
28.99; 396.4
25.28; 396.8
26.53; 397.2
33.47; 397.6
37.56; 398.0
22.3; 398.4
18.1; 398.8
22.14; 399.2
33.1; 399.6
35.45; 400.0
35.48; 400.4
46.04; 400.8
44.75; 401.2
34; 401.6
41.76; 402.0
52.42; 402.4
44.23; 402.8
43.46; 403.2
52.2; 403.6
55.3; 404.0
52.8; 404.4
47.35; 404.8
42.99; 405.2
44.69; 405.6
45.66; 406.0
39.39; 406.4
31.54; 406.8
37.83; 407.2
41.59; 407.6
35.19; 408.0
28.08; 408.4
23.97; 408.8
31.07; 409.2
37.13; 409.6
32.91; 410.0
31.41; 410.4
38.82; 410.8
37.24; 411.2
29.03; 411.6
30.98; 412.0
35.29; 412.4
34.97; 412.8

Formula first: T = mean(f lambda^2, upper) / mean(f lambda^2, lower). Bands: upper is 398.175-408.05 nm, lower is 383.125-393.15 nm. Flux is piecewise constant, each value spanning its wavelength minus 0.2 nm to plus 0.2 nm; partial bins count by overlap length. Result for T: 1.62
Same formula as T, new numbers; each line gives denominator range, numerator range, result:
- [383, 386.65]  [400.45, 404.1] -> 1.65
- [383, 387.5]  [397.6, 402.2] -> 1.20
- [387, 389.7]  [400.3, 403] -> 1.80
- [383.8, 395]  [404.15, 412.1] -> 1.49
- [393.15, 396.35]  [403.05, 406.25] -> 1.51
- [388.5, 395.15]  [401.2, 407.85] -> 1.83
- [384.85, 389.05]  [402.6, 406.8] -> 1.70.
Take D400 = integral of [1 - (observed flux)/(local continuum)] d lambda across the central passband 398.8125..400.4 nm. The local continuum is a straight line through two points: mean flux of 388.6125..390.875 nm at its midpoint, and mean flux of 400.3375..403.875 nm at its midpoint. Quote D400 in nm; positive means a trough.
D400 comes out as 0.41 nm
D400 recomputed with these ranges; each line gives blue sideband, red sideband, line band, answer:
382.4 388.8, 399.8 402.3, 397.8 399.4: 0.56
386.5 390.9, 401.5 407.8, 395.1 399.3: 0.67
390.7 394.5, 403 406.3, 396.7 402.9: 0.87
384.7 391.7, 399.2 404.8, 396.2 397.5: 0.34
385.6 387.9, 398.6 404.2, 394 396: 0.19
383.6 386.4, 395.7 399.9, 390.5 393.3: 0.40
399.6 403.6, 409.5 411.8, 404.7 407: -0.19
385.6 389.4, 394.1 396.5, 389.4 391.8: 0.41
